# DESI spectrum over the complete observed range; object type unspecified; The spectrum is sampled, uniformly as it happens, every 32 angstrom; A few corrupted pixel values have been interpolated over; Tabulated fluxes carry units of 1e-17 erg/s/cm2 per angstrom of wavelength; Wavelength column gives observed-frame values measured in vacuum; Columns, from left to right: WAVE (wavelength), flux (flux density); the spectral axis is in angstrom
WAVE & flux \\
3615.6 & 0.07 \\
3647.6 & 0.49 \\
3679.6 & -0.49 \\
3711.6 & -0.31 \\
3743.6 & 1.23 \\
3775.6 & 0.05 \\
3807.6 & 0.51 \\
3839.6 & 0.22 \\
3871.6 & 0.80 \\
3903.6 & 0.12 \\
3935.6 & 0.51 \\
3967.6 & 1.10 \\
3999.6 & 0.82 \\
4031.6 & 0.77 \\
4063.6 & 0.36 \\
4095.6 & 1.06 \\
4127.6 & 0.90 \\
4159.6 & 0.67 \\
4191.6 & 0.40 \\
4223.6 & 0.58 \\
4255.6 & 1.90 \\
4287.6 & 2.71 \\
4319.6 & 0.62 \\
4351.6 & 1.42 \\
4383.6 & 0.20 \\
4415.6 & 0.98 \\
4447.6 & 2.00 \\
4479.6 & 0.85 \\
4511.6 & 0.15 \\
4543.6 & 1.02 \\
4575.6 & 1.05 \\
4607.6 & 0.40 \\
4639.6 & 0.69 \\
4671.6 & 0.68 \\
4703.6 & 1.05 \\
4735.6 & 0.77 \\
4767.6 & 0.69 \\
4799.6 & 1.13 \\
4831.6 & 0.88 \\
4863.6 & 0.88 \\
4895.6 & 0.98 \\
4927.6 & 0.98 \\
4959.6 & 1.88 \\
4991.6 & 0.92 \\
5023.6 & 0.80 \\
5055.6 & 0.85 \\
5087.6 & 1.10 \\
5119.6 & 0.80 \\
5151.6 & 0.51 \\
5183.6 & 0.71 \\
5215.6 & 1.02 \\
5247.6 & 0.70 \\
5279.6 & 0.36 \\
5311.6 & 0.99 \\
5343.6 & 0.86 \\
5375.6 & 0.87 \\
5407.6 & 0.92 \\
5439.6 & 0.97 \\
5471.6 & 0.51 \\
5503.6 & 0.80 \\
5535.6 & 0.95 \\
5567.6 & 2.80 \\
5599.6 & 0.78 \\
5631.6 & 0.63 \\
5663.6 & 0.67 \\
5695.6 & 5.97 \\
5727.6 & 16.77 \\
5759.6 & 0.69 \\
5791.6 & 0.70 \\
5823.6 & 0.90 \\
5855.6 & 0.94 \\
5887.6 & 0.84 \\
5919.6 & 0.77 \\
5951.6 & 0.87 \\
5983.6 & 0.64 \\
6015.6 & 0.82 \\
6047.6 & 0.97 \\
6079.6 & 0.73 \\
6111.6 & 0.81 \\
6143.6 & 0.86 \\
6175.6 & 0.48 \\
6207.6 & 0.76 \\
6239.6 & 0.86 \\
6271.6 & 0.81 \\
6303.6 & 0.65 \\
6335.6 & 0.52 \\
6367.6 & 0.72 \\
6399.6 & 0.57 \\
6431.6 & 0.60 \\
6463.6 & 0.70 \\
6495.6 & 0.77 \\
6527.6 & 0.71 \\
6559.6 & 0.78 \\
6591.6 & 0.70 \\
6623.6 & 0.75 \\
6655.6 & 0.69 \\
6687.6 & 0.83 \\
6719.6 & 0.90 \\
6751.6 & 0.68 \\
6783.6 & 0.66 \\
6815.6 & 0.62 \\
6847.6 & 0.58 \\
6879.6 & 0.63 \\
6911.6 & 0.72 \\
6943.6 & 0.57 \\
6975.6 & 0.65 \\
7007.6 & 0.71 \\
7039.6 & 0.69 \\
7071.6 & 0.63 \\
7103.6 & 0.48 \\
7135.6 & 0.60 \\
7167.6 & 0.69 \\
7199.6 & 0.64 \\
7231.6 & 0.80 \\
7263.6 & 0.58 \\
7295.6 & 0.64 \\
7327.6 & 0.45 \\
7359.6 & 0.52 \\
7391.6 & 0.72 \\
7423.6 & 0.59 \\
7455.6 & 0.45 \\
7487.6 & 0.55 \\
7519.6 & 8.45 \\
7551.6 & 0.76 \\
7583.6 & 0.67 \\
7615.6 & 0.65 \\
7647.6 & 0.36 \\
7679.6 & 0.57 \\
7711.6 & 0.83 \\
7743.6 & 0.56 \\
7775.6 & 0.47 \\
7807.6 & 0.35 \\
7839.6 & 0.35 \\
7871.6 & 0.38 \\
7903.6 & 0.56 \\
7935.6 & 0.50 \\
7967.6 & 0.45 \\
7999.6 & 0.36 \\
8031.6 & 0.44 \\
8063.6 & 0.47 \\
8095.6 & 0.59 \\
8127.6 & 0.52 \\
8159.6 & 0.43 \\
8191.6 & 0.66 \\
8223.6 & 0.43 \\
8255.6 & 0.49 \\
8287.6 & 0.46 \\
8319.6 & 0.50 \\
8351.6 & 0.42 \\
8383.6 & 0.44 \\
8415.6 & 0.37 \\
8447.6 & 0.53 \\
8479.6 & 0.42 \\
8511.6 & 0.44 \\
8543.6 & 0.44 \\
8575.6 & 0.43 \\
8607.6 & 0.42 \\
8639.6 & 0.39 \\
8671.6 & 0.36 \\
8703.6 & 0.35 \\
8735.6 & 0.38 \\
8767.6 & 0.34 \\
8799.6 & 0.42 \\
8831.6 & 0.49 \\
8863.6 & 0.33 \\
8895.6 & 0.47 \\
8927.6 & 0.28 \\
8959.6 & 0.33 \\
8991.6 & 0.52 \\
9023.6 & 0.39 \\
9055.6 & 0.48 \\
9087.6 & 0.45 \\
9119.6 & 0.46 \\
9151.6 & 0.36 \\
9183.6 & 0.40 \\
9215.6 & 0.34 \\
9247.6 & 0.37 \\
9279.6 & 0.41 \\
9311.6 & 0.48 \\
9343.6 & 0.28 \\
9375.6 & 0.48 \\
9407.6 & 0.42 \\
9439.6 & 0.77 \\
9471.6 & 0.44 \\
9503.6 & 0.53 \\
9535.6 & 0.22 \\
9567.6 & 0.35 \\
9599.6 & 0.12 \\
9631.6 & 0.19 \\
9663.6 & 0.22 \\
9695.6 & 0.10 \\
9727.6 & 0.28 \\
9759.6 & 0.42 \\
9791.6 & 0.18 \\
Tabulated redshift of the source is 0.15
